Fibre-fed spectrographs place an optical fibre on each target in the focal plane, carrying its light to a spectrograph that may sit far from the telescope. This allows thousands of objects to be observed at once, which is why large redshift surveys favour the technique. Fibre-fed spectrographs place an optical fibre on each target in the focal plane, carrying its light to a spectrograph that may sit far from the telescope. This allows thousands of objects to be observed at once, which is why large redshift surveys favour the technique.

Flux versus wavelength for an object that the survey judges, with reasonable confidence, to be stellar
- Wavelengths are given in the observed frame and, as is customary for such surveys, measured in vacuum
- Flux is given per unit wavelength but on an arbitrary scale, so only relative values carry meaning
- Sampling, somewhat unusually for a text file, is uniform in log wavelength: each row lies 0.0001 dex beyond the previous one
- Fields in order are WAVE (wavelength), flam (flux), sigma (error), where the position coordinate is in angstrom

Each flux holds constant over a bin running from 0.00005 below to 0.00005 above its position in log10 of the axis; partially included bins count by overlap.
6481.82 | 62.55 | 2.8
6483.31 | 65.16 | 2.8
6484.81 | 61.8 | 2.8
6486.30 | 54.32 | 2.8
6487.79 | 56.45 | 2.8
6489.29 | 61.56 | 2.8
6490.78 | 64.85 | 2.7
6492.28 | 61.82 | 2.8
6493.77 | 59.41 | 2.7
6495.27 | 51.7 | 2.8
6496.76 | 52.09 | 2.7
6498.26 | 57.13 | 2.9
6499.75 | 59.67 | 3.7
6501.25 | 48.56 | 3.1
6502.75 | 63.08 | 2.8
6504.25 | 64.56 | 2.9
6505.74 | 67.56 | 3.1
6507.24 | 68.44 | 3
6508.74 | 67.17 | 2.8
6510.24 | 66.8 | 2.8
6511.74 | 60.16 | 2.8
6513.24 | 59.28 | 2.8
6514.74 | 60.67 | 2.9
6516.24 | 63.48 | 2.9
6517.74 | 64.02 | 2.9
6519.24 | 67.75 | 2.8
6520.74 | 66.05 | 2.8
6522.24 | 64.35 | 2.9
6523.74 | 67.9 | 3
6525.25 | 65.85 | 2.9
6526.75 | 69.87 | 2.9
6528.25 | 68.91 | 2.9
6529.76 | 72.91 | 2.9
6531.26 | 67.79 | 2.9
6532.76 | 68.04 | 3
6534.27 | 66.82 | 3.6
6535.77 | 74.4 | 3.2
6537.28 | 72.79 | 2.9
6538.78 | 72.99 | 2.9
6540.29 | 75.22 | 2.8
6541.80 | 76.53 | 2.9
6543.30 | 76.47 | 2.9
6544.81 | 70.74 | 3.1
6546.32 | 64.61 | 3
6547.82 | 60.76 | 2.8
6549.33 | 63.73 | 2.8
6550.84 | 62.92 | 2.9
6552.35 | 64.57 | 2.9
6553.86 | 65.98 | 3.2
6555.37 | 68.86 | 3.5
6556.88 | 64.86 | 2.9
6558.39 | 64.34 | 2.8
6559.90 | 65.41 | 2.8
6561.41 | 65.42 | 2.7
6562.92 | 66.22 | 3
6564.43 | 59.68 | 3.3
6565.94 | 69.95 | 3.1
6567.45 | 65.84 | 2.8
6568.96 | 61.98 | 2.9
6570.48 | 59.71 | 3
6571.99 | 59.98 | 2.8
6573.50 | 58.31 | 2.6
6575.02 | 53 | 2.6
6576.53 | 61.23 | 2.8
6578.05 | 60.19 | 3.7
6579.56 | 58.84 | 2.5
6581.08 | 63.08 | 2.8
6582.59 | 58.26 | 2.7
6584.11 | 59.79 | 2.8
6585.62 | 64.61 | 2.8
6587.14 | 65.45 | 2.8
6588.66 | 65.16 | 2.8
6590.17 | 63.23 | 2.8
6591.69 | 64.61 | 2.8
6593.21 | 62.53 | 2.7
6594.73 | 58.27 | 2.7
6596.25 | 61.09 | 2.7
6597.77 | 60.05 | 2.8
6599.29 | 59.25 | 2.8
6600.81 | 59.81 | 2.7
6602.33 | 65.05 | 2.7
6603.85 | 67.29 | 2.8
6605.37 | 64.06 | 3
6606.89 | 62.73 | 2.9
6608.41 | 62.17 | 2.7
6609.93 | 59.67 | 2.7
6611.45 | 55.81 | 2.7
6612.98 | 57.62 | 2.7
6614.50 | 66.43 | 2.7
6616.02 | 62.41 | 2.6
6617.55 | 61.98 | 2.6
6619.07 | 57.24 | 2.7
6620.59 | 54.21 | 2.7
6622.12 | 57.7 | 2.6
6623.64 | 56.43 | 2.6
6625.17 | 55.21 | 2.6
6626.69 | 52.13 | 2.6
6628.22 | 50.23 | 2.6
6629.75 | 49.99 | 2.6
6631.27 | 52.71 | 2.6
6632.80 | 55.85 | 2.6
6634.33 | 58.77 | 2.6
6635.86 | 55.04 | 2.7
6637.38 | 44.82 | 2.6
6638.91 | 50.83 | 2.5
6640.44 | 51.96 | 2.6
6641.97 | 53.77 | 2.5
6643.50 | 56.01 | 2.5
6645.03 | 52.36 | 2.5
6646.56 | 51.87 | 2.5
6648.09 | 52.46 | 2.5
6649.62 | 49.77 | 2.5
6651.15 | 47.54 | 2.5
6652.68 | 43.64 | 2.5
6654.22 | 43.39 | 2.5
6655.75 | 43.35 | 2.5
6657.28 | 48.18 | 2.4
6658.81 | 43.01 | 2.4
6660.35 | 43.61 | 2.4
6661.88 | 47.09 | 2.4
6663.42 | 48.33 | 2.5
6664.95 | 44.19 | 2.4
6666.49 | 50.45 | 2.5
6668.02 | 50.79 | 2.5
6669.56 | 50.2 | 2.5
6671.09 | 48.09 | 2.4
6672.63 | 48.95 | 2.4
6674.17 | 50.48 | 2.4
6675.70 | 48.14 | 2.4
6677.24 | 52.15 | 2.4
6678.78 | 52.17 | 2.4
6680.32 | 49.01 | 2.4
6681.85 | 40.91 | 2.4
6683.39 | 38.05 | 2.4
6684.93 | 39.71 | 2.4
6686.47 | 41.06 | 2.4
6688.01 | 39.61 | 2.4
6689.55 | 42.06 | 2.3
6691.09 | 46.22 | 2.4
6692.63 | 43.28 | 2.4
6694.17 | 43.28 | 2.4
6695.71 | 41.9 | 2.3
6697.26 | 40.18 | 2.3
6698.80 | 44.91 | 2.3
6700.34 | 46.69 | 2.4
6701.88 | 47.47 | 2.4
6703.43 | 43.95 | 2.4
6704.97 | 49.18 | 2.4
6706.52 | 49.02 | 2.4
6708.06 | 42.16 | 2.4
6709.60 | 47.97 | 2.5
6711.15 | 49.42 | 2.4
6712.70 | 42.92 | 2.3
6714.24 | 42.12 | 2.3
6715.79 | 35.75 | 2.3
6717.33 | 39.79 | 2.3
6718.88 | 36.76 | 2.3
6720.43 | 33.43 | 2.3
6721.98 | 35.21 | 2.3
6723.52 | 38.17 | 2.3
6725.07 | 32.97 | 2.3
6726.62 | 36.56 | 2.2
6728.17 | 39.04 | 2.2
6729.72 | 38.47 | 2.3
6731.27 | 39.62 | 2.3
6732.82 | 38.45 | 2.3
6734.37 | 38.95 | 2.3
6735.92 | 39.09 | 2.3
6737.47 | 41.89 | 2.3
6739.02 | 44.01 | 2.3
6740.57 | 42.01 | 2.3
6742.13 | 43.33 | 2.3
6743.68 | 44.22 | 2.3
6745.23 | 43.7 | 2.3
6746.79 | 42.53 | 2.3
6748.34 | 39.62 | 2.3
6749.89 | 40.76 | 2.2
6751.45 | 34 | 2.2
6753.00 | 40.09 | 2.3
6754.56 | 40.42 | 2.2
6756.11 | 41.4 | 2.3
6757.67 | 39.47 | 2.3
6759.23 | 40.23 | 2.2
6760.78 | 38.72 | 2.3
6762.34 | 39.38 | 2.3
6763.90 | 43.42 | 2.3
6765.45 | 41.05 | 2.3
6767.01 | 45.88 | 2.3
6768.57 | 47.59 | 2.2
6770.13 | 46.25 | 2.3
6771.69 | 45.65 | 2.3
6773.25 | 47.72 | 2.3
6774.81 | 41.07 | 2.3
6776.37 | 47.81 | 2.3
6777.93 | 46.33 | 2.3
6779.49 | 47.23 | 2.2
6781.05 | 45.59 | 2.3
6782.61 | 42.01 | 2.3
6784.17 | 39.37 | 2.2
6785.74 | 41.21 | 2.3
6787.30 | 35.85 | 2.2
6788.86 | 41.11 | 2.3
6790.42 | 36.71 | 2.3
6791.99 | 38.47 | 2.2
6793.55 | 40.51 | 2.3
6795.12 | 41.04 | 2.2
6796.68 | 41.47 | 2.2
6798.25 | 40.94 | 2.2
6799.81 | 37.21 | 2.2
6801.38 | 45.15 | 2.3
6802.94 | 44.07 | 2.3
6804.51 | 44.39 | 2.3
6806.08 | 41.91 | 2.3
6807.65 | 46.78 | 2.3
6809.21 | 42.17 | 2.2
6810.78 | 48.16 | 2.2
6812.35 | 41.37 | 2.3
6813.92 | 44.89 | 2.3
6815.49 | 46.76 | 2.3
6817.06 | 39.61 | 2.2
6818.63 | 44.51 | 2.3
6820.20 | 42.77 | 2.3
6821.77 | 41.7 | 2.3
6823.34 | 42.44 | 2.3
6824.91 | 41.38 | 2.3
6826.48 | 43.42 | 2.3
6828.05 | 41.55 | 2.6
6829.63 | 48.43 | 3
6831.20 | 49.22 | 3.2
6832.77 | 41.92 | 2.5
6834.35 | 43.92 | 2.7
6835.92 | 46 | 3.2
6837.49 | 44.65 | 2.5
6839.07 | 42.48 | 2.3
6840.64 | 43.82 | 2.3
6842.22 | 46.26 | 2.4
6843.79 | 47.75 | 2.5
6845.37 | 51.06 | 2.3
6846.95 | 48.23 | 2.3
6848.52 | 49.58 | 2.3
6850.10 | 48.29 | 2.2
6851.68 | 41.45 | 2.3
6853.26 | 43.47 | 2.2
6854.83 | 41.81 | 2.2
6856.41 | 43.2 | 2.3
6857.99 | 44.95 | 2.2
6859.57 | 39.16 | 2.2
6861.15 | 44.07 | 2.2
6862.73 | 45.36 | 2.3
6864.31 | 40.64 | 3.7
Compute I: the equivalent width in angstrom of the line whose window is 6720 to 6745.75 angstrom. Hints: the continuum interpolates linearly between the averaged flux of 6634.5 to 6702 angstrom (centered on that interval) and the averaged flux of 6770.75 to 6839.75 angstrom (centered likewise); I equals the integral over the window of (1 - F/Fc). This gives 3.3 angstrom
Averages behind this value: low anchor 47.1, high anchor 43.1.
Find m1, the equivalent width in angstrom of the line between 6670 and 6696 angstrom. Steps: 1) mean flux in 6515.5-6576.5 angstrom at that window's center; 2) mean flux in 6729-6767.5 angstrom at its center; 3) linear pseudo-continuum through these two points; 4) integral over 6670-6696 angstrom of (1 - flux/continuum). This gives 2.1 angstrom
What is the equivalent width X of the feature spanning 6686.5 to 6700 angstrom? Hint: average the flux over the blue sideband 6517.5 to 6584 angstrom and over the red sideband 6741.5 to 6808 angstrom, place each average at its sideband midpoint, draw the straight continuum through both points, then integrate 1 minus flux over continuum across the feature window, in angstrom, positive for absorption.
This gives 2.1 angstrom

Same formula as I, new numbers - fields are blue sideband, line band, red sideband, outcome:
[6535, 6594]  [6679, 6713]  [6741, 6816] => 4.5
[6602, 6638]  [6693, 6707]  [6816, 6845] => 2.0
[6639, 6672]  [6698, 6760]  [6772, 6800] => 5.1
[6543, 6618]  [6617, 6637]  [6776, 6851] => 1.4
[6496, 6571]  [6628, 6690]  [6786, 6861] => 8.6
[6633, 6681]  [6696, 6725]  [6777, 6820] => 2.8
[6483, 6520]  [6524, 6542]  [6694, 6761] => -3.9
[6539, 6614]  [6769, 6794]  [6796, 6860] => 2.6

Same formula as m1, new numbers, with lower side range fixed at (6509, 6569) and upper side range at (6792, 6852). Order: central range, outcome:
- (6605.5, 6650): 3.12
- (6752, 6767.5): 2.62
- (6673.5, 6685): 1.85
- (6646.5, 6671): 4.28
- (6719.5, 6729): 2.93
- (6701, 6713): 1.51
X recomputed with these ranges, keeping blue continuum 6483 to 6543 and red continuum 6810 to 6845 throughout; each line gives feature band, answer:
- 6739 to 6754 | 2.5 angstrom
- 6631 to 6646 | 0.9 angstrom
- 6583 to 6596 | -0.7 angstrom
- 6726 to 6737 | 2.6 angstrom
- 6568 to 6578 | 0.2 angstrom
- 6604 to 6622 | -0.7 angstrom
